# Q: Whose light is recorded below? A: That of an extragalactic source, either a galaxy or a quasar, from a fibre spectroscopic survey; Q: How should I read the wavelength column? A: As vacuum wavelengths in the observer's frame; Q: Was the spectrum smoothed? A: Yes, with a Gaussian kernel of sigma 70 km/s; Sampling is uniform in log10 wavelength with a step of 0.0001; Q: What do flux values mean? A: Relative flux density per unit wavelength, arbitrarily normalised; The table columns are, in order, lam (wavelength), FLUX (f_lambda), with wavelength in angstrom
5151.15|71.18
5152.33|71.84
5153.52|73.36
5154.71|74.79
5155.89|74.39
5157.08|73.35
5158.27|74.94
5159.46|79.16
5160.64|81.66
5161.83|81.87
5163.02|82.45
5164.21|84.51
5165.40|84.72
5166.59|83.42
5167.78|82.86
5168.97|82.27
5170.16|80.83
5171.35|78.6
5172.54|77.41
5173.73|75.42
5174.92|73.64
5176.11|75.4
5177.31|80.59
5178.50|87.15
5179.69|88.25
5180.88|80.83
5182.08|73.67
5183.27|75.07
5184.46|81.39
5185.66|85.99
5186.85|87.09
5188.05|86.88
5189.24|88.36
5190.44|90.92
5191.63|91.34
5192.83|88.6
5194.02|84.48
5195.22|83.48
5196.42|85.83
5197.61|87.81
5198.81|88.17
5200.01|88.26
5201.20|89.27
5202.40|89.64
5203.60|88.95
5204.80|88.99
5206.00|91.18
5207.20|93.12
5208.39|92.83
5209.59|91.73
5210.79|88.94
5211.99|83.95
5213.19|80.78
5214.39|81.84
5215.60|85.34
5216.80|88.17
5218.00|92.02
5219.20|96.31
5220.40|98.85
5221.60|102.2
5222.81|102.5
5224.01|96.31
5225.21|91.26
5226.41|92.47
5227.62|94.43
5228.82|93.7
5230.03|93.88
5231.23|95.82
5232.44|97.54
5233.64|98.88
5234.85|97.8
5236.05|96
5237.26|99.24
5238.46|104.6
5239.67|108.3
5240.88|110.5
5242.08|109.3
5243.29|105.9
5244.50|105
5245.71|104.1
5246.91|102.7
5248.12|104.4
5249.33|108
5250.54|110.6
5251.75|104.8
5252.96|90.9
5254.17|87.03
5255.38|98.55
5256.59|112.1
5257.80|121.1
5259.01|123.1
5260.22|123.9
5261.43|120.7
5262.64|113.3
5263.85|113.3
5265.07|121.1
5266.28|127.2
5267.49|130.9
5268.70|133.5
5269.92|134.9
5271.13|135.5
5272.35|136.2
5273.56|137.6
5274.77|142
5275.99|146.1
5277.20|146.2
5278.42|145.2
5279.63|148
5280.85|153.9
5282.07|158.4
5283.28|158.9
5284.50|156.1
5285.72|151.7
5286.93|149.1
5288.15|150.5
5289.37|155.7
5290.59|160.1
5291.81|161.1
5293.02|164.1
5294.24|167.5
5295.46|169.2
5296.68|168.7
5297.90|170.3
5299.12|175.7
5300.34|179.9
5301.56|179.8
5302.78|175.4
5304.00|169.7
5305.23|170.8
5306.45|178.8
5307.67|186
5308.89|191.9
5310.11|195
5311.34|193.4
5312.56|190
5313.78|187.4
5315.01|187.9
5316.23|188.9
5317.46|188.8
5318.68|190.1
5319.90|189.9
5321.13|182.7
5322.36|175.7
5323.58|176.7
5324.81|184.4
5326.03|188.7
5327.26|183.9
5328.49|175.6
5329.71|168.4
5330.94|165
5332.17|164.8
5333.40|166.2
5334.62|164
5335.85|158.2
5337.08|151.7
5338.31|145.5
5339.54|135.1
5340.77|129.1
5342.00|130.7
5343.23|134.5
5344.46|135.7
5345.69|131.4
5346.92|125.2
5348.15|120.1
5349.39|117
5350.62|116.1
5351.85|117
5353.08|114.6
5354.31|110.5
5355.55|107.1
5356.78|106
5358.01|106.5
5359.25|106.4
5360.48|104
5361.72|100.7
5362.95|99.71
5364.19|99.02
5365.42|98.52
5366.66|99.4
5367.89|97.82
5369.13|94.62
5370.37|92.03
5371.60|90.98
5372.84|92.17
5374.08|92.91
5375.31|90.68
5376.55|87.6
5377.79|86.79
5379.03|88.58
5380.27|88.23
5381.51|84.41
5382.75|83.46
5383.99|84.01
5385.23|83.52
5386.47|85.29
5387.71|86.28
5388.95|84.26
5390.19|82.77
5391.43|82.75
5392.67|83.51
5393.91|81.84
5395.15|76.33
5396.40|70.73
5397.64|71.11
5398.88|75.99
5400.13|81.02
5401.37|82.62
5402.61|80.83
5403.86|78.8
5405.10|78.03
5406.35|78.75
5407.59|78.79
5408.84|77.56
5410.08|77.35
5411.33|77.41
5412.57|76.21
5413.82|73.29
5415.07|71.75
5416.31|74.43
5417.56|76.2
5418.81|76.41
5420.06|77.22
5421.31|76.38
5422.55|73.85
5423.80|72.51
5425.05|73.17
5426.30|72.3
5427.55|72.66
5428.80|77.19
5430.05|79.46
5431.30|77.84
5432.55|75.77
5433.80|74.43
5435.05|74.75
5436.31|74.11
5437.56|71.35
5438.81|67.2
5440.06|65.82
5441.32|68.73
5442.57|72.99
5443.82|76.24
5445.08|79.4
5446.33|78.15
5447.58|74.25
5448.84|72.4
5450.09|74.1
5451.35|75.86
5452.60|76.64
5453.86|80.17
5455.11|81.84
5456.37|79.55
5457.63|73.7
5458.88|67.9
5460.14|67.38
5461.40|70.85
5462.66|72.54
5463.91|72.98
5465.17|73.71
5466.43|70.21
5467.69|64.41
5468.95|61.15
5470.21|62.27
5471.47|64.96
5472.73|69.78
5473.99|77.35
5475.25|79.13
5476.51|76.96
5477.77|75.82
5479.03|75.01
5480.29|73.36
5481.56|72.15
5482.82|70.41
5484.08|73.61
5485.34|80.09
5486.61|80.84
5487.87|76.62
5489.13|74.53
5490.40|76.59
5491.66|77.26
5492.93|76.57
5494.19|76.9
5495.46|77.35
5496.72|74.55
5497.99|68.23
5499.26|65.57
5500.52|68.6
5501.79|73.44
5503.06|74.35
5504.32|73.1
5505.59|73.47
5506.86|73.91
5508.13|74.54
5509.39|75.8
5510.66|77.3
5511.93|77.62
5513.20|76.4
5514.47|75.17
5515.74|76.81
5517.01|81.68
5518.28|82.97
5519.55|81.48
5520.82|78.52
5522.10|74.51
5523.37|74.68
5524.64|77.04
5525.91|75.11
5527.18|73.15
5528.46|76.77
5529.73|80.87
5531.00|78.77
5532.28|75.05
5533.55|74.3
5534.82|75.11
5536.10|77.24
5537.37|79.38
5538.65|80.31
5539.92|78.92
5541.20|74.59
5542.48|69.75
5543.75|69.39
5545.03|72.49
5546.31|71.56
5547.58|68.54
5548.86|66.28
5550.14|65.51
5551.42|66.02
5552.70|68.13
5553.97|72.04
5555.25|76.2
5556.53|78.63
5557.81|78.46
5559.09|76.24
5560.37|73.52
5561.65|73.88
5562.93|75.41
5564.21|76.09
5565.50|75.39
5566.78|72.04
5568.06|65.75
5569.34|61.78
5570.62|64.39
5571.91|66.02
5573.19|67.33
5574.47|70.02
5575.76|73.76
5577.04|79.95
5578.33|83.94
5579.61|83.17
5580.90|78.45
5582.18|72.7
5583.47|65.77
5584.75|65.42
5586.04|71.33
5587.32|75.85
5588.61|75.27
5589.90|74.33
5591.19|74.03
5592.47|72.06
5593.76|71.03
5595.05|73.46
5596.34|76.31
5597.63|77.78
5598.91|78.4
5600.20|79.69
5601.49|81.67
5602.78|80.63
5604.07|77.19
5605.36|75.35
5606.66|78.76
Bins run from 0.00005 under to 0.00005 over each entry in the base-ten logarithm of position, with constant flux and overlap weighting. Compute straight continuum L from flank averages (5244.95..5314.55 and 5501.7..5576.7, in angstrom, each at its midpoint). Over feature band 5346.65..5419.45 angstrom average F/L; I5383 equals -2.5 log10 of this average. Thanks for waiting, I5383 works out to 0.294 mag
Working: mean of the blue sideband 146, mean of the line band 89.7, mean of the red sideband 74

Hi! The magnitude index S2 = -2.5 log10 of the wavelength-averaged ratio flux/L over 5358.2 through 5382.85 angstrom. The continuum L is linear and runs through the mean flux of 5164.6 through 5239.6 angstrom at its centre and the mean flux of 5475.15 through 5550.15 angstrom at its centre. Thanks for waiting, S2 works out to -0.161 mag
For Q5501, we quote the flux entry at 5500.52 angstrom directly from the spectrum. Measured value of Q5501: 68.6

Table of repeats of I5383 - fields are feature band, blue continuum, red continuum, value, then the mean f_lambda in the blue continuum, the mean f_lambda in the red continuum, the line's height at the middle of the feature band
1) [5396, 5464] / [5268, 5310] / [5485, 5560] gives 0.395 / 159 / 75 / 108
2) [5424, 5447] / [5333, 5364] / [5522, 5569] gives 0.351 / 125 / 73.9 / 102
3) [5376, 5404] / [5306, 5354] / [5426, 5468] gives 0.379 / 162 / 73.8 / 117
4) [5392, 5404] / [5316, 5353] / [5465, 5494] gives 0.460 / 156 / 73.2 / 120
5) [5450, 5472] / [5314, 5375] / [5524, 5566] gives 0.368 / 137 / 74.2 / 100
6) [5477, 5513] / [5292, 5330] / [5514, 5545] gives 0.237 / 180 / 76.7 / 93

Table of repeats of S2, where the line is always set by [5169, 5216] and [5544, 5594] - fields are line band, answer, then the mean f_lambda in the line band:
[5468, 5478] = 0.073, 70.5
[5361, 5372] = -0.224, 97.2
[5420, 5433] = 0.026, 75.2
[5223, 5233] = -0.135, 94.7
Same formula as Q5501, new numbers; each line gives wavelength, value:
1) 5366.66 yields 99.4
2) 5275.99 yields 146.1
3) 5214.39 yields 81.84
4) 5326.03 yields 188.7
